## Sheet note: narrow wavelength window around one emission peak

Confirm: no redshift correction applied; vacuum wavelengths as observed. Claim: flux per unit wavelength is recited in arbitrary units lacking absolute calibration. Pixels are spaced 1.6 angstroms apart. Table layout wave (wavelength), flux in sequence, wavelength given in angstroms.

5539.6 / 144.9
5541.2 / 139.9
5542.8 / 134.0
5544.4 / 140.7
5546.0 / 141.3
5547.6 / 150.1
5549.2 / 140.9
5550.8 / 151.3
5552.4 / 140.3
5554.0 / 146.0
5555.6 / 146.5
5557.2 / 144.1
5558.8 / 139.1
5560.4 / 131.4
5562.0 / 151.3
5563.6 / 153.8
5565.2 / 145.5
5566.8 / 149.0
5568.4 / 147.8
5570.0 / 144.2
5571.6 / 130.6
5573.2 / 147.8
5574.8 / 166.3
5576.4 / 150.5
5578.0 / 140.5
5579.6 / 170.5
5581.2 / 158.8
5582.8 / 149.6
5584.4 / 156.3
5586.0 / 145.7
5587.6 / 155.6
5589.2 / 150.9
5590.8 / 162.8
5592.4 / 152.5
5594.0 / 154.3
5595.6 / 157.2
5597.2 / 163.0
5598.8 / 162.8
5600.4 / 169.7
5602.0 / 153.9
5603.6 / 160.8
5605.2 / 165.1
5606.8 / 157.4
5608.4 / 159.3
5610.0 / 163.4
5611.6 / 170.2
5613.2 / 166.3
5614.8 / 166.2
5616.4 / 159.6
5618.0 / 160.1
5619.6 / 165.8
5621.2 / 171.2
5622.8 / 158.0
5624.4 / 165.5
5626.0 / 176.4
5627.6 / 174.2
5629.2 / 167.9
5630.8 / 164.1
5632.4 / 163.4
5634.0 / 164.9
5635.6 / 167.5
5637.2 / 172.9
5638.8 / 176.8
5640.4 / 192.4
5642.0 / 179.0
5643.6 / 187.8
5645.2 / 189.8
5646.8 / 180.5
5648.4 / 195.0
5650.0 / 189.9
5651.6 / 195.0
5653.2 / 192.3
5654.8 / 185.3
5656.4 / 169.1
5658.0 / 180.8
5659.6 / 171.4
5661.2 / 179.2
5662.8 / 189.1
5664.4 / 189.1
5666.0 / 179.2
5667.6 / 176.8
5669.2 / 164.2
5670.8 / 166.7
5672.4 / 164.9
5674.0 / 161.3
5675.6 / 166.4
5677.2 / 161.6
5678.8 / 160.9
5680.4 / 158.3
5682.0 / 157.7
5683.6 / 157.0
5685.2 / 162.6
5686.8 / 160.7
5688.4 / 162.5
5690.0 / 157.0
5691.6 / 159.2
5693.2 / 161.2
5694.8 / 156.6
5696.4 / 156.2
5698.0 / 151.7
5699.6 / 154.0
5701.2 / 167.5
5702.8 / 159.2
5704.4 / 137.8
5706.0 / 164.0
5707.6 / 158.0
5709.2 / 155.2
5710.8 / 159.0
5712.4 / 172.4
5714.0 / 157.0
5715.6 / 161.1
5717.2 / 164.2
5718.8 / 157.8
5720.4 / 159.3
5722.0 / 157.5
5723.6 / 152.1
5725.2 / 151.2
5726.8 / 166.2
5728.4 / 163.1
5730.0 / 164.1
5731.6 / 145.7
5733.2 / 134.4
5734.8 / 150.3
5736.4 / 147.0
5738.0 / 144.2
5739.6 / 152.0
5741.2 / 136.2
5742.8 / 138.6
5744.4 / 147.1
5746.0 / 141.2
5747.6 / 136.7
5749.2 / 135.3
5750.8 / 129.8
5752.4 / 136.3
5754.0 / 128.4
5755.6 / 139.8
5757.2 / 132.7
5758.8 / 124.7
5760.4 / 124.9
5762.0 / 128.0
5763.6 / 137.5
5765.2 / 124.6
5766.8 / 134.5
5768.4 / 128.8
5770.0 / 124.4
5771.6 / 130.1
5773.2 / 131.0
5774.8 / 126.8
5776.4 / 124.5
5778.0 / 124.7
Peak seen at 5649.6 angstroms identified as Mg II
